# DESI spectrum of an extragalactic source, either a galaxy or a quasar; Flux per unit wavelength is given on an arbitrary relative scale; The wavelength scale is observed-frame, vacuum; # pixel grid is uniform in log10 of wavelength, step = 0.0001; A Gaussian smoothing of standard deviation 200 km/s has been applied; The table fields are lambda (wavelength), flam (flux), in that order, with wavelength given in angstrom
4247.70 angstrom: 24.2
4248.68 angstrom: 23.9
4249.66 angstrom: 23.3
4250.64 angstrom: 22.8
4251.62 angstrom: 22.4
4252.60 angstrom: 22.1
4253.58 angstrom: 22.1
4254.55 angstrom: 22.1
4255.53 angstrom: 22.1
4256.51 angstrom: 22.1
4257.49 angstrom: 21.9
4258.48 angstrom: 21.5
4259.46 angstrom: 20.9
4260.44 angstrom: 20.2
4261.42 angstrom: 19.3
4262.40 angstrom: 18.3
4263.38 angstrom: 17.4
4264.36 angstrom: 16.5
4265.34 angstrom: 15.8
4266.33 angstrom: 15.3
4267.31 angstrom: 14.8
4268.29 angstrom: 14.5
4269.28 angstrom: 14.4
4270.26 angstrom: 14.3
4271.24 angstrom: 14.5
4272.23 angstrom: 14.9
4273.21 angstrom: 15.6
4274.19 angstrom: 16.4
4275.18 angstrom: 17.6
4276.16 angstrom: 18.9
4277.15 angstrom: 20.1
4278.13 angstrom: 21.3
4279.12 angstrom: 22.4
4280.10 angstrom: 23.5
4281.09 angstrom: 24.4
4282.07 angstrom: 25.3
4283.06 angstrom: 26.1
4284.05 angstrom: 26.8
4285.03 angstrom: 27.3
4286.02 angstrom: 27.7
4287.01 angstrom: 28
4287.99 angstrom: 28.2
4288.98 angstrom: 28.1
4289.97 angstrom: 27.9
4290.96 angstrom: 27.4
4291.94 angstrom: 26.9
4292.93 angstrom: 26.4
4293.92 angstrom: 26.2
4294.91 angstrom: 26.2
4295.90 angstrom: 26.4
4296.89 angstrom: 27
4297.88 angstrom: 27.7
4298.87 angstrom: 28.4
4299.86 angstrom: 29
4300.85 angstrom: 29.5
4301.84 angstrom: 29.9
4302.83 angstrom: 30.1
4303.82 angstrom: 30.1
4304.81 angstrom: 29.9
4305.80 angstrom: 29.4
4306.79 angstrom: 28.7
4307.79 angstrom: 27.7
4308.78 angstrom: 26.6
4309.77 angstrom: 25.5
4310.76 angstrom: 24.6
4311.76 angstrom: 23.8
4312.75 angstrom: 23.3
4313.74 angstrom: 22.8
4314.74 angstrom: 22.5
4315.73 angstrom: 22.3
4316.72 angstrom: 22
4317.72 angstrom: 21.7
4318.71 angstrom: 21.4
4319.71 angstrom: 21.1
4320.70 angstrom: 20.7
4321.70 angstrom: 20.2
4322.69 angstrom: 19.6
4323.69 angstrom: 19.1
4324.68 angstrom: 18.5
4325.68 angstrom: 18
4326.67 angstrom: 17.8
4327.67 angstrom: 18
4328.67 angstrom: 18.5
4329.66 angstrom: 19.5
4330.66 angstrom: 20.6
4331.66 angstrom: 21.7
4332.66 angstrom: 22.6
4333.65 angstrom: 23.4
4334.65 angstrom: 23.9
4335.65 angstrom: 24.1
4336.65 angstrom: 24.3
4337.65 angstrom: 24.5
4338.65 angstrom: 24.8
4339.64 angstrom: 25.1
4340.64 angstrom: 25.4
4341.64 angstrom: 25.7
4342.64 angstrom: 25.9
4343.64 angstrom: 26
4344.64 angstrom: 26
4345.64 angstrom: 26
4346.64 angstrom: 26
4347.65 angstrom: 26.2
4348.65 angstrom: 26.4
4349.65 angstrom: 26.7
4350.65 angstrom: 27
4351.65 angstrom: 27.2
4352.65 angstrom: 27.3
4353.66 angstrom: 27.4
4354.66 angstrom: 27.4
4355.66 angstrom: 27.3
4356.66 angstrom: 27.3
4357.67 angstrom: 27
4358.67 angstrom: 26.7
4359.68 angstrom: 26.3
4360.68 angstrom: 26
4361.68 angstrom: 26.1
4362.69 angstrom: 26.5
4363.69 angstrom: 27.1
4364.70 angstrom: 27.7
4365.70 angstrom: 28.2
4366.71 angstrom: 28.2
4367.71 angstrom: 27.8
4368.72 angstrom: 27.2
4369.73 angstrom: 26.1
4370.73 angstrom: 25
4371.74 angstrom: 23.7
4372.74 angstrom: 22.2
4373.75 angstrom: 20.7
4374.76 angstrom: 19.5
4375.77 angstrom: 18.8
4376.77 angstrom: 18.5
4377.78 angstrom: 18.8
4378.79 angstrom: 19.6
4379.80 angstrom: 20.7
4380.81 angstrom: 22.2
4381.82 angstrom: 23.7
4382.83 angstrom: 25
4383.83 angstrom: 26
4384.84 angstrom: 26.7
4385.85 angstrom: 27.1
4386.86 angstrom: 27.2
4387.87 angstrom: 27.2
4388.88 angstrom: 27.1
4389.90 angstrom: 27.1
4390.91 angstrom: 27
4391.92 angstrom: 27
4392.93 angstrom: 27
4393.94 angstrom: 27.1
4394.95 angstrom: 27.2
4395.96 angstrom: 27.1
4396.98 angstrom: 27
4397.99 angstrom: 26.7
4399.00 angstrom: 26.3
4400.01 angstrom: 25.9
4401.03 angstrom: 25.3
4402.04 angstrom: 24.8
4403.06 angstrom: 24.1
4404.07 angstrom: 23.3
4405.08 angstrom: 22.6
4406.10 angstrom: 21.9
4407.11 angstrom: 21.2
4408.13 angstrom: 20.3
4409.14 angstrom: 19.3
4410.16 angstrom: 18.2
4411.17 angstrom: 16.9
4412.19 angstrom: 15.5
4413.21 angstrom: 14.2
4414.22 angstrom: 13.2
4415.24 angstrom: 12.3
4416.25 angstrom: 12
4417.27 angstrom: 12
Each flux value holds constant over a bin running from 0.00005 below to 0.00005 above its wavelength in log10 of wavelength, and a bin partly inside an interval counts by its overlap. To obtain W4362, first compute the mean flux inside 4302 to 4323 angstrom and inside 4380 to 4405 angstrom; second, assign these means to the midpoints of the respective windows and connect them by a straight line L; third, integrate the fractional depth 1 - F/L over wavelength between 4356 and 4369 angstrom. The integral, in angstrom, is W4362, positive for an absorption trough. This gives -0.8 angstrom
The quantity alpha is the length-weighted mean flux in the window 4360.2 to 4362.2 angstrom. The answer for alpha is 26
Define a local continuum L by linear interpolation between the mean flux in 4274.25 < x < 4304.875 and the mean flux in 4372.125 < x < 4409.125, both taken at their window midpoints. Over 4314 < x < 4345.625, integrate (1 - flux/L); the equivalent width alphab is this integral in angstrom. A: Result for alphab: 3.9 angstrom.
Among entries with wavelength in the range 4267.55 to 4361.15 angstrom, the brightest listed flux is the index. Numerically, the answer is 30.1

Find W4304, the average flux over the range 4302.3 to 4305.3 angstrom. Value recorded 30.1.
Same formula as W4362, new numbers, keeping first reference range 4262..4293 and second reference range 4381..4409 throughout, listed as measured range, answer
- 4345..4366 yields -2.5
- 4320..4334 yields 1.9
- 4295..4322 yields -4.2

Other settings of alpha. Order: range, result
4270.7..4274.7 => 15.3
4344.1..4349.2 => 26.1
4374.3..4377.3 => 18.9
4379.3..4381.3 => 21.4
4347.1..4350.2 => 26.4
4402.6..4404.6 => 23.8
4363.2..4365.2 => 27.4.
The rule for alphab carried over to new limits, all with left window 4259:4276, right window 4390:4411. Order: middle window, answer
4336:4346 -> -2.1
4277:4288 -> -4.8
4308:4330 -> -2.0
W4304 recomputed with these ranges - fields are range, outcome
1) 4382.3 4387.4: 26.4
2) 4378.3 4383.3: 22.2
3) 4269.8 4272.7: 14.6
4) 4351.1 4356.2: 27.3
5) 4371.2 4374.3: 22.2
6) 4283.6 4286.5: 27.3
